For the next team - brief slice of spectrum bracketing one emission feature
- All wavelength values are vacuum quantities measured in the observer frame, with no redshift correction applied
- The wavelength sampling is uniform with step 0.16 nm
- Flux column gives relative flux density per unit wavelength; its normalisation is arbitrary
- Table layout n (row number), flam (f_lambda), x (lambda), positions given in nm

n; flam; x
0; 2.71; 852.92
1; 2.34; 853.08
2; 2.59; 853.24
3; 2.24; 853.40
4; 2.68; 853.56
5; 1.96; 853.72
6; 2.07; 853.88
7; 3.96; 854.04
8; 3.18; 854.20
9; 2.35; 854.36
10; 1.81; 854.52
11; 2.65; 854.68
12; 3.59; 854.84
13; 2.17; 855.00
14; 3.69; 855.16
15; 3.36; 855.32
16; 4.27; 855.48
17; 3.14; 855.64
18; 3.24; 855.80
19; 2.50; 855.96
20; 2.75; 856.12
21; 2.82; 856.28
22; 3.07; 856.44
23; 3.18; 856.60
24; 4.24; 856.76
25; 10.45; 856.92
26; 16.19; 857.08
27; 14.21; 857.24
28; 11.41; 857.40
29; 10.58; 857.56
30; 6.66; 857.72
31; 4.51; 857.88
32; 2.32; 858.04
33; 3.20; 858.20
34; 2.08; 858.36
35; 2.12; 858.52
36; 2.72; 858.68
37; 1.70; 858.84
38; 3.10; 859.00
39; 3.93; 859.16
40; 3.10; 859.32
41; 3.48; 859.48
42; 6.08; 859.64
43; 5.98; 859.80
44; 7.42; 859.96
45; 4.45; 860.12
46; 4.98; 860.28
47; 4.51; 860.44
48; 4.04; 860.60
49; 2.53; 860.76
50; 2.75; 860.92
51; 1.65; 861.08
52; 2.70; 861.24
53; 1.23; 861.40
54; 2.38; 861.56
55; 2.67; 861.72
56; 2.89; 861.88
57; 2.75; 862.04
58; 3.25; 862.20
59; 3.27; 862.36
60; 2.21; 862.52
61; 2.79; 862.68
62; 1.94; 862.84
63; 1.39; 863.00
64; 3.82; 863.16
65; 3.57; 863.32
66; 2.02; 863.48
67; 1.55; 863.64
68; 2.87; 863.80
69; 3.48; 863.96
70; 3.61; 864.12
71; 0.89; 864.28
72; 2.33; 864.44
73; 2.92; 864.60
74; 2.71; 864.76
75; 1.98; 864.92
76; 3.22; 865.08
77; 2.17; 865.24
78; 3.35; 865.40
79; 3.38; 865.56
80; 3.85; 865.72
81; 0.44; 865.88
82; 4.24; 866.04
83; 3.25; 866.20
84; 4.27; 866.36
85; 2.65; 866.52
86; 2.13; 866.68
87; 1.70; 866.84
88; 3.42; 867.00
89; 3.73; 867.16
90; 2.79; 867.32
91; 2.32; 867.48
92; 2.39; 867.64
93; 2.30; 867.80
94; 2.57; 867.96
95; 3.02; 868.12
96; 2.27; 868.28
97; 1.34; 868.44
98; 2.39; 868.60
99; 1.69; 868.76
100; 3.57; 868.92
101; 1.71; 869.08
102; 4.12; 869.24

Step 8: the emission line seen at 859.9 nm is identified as [N II] 6583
